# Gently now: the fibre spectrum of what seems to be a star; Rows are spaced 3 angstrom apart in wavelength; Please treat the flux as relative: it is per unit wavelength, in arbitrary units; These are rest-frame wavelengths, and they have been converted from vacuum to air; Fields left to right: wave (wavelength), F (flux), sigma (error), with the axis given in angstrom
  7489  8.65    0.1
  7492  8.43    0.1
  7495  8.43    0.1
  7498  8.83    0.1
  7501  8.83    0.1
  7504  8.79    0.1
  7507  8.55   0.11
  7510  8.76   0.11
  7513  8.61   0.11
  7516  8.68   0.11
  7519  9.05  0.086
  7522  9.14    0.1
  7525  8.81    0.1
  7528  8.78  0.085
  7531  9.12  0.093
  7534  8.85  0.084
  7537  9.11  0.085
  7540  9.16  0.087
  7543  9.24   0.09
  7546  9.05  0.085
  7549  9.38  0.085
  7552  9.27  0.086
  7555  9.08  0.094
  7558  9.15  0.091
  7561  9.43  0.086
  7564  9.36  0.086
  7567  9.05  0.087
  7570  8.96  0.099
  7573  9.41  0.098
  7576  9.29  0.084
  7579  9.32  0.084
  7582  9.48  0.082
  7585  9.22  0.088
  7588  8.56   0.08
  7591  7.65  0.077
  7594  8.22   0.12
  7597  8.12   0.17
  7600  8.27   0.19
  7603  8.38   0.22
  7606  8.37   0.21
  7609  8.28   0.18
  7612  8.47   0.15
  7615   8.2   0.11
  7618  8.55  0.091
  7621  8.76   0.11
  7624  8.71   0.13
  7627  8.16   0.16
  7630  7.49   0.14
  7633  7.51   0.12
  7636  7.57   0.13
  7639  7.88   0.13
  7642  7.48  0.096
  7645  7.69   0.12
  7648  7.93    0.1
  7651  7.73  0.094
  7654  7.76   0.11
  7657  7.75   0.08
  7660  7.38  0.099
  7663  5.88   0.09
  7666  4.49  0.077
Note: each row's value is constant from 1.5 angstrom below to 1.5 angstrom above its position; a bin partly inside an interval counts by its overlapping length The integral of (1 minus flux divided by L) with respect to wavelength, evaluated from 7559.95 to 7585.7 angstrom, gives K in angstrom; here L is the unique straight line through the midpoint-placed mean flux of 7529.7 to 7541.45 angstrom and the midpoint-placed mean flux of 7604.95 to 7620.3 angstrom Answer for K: -1.6 angstrom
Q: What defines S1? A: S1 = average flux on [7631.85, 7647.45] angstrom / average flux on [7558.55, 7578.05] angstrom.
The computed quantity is 0.8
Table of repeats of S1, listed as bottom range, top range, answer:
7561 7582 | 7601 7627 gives 0.91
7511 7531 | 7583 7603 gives 0.94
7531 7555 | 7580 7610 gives 0.93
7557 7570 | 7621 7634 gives 0.88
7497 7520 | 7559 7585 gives 1.06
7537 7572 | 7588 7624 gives 0.91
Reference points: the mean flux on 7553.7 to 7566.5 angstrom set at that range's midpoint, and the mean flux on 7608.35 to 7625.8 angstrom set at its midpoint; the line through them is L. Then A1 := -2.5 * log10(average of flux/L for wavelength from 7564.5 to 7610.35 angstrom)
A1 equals 0.02 mag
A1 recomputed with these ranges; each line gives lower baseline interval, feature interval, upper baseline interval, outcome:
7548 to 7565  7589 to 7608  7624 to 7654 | 0.04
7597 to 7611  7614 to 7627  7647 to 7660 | -0.05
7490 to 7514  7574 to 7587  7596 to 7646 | -0.12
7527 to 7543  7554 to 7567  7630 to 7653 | -0.06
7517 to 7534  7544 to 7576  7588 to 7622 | -0.07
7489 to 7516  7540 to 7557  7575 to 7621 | -0.07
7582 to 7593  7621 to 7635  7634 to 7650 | -0.01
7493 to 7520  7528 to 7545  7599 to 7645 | -0.06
